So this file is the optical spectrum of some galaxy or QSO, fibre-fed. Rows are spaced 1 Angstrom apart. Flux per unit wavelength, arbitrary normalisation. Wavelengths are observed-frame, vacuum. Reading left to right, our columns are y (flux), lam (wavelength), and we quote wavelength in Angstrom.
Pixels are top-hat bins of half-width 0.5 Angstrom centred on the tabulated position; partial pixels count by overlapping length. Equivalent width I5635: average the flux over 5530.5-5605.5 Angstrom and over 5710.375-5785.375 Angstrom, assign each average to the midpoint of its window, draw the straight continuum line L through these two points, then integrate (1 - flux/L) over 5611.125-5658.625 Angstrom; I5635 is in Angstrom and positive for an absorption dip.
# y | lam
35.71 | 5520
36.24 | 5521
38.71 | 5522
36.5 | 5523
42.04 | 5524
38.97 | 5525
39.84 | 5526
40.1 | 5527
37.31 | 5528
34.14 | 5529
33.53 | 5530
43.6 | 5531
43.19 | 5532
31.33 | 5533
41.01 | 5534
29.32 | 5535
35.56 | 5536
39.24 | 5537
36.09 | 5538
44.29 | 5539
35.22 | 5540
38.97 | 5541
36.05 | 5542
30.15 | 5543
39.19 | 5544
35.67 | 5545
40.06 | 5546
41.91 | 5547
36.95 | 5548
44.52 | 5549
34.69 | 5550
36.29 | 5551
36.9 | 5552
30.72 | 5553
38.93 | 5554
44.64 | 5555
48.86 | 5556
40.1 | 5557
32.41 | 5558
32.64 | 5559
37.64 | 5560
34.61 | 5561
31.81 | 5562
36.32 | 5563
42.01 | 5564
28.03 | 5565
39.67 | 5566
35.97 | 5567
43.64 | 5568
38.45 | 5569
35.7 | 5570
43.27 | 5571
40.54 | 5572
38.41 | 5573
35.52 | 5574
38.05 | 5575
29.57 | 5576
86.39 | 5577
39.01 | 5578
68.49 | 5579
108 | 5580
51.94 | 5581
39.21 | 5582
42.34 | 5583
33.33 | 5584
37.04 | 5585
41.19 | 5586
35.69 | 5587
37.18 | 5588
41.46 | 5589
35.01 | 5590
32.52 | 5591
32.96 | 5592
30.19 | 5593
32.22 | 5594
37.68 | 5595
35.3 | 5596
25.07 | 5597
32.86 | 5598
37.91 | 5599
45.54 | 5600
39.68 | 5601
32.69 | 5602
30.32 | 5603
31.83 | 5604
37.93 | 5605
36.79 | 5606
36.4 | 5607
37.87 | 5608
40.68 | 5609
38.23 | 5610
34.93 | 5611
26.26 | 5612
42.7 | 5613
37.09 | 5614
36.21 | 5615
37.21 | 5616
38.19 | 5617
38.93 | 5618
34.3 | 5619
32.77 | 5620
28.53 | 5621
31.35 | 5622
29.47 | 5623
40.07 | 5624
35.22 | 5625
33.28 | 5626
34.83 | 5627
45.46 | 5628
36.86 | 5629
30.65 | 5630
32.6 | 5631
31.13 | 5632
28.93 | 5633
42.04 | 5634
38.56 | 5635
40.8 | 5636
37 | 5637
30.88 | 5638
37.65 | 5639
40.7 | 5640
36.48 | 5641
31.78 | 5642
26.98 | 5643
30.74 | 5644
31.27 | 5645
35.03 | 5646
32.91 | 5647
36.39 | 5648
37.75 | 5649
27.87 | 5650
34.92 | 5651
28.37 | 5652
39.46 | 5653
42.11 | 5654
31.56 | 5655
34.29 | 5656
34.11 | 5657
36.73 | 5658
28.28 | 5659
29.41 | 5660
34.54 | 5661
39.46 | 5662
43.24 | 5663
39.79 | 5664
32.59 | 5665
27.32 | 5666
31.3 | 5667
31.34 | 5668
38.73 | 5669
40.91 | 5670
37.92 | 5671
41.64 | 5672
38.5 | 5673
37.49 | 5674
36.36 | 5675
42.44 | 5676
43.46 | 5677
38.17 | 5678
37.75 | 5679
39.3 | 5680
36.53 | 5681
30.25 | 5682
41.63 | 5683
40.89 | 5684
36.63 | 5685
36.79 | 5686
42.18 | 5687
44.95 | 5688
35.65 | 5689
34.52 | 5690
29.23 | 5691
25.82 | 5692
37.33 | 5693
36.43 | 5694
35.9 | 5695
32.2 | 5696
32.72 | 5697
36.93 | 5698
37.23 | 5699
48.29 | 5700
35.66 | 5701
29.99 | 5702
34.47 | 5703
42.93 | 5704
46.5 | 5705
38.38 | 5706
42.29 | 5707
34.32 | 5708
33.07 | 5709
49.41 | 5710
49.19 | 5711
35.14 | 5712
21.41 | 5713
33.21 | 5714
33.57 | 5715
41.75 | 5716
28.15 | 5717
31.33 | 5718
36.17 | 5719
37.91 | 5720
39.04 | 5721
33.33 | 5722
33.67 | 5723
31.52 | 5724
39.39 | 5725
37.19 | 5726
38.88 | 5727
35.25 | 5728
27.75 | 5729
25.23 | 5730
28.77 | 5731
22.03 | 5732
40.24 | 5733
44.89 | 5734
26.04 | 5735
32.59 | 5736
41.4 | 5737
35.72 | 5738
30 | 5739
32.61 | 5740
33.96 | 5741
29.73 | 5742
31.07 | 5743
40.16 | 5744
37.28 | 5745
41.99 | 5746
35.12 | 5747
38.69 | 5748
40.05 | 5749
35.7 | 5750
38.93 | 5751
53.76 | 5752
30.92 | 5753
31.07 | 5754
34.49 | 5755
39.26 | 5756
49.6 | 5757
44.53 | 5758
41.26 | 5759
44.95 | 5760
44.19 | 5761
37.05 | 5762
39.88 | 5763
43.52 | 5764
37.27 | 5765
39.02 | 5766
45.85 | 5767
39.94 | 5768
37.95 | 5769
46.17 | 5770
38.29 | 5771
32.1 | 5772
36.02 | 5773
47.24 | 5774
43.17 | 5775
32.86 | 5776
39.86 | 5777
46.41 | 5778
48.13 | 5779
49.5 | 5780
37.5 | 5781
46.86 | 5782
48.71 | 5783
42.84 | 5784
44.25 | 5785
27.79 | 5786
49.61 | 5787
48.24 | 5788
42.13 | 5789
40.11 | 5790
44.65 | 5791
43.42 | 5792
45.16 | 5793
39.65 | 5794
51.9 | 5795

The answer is 4.7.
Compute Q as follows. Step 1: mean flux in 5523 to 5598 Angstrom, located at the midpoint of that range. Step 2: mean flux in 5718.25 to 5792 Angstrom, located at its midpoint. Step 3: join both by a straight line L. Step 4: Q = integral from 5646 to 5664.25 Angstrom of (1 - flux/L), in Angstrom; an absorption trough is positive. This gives 1.87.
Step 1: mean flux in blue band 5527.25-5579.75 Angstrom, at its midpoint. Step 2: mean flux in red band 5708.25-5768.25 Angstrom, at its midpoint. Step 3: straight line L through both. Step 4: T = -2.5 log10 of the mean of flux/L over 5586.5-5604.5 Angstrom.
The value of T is 0.12 mag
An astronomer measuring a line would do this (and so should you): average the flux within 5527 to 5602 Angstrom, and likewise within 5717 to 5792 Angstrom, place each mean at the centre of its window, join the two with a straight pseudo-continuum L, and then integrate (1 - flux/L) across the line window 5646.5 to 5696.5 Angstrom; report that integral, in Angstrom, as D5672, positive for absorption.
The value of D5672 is 3.6 Angstrom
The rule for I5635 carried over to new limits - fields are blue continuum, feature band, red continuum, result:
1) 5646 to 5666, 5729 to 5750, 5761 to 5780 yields 2.69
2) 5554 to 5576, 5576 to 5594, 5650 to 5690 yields -3.86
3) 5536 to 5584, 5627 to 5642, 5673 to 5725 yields 1.02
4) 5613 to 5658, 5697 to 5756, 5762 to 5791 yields 5.06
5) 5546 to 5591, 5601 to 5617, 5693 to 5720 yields 1.61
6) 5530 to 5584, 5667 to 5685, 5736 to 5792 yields 0.97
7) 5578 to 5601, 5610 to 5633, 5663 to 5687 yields 2.94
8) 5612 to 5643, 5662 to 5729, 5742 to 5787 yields 1.91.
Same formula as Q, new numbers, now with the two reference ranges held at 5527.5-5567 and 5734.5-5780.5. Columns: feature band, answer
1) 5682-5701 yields 0.8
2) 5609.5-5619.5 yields 0.4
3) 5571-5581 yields -4.2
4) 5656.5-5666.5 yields 1.0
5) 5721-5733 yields 1.9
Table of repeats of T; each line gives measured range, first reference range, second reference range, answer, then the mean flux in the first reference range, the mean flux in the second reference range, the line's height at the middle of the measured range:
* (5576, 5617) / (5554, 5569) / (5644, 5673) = -0.10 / 37.8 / 35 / 36.8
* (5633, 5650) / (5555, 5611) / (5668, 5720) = 0.10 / 39.7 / 37.2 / 38.4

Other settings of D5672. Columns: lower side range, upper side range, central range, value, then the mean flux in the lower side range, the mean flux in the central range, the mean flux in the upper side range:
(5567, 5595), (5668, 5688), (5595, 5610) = 2.2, 43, 35.9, 38.8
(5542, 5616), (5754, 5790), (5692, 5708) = 1.3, 39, 37.3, 41.7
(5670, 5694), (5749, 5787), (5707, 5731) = 2.5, 37.7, 35.1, 41.1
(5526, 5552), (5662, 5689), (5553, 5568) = 0.1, 37.6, 37.4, 38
